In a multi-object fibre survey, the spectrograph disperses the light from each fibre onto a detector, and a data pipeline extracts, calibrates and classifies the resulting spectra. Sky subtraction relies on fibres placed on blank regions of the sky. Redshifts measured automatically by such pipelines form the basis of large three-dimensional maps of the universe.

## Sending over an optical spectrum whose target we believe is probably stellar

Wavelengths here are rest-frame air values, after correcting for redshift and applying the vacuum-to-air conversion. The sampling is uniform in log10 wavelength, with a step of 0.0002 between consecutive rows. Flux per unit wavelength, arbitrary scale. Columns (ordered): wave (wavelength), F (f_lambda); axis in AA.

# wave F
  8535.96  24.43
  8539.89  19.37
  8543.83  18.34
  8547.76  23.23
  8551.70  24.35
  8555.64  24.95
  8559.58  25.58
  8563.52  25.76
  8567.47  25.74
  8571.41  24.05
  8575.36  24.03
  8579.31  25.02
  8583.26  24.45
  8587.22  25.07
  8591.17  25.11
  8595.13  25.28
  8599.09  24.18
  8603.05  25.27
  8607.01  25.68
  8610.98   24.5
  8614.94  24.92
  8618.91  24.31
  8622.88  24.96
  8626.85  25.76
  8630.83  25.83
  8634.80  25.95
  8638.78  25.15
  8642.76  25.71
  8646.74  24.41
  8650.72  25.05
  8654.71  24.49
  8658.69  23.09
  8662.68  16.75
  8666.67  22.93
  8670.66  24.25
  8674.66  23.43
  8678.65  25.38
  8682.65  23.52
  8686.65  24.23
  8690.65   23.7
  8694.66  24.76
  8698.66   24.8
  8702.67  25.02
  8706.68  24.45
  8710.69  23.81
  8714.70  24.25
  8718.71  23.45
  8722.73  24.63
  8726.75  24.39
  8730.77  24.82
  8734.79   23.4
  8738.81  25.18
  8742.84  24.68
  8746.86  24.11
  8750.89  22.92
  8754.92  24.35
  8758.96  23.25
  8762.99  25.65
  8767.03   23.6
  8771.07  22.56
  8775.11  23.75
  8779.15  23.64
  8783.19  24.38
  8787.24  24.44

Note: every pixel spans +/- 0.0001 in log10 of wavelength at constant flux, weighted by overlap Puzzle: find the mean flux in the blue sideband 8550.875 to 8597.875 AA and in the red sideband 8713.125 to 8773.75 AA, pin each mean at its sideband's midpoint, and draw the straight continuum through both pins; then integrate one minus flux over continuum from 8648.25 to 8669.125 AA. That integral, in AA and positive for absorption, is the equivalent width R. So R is 1.68 AA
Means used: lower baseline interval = 25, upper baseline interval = 24.1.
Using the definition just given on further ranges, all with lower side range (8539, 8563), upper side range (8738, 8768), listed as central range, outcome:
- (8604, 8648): -3.35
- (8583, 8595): -0.93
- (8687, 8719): -0.57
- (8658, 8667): 1.30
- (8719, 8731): -0.19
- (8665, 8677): 0.05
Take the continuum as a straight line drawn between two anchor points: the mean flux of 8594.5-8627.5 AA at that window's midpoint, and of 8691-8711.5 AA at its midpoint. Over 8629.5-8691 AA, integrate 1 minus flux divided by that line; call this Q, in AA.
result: 1.9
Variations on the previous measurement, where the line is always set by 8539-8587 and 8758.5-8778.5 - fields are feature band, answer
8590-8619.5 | -1.3 AA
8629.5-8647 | -1.2 AA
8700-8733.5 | -0.7 AA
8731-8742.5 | -0.3 AA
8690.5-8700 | -0.3 AA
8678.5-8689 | -0.2 AA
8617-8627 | -0.4 AA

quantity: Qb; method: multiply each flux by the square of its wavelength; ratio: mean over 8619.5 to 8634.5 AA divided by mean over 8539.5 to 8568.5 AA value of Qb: 1.10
